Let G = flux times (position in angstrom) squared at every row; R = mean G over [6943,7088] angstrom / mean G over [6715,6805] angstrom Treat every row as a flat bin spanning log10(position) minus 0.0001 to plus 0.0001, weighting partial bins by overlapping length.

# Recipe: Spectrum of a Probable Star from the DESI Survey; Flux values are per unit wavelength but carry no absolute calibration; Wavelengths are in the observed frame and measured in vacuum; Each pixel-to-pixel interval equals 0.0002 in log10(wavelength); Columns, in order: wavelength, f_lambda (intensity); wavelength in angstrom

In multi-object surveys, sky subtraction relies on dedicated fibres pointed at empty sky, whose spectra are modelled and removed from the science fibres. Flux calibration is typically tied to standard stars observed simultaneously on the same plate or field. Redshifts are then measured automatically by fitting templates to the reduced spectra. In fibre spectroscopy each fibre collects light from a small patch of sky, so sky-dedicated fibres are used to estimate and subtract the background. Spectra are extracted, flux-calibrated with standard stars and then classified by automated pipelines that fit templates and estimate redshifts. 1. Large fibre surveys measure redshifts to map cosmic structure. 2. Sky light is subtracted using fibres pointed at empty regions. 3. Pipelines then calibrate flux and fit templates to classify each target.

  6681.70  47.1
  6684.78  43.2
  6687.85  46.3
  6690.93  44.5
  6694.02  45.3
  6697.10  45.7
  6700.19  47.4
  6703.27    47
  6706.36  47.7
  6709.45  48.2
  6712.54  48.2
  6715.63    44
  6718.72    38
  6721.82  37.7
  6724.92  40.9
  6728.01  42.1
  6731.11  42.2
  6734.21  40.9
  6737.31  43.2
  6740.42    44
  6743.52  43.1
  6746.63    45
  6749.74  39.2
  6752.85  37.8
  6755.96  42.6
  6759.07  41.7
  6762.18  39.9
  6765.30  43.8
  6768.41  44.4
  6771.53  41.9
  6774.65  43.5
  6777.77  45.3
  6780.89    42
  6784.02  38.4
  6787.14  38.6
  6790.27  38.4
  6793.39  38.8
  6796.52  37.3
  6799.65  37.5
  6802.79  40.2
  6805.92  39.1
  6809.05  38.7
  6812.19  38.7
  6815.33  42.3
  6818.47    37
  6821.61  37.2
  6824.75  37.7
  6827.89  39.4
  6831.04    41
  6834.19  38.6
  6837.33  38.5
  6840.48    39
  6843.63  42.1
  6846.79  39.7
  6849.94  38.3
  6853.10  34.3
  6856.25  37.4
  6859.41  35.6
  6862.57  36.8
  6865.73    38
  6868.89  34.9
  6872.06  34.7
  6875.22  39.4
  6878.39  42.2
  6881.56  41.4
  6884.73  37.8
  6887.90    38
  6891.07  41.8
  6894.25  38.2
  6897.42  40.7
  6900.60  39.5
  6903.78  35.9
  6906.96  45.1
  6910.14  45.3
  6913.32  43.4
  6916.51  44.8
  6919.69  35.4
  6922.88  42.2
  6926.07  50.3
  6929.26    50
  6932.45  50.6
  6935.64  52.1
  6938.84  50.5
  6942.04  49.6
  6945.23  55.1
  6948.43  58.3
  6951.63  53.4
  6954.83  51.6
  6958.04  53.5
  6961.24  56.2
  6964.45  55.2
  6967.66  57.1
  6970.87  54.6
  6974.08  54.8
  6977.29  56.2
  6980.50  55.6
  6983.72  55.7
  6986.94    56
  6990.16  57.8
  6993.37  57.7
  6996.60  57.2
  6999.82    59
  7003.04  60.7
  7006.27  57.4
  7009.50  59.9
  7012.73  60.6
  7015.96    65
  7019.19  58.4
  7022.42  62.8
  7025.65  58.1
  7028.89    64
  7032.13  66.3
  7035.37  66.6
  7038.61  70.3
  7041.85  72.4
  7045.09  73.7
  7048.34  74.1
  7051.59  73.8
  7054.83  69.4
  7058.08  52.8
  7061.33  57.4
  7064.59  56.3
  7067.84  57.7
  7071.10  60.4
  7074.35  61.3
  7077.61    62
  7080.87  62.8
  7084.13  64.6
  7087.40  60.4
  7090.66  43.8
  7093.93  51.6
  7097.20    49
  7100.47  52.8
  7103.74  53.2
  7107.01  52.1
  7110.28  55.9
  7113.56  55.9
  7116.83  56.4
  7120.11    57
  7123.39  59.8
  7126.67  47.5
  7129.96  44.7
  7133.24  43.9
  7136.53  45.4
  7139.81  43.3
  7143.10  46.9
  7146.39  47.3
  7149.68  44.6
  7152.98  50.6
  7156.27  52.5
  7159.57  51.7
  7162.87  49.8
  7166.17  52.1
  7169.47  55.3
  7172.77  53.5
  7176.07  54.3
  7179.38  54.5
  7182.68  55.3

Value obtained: 1.58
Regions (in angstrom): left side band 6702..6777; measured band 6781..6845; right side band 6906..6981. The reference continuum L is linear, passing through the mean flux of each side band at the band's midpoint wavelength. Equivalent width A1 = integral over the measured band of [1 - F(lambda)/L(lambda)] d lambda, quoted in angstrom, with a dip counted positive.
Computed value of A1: 9.4 angstrom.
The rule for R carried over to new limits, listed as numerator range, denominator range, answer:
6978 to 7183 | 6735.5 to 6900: 1.55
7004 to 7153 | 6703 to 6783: 1.48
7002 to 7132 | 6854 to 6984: 1.35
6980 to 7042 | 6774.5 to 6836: 1.64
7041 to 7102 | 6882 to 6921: 1.57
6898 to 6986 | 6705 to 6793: 1.26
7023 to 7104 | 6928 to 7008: 1.15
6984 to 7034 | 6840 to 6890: 1.64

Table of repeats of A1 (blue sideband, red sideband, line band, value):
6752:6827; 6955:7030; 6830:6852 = 2.5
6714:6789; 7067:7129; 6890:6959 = 3.0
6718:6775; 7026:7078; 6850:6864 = 3.9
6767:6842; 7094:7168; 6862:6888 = 2.4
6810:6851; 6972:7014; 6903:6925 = 2.9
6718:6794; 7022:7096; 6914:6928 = 2.5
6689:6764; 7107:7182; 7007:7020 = -3.3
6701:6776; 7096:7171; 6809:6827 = 2.4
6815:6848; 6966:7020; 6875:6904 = 3.9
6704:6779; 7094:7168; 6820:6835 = 1.9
